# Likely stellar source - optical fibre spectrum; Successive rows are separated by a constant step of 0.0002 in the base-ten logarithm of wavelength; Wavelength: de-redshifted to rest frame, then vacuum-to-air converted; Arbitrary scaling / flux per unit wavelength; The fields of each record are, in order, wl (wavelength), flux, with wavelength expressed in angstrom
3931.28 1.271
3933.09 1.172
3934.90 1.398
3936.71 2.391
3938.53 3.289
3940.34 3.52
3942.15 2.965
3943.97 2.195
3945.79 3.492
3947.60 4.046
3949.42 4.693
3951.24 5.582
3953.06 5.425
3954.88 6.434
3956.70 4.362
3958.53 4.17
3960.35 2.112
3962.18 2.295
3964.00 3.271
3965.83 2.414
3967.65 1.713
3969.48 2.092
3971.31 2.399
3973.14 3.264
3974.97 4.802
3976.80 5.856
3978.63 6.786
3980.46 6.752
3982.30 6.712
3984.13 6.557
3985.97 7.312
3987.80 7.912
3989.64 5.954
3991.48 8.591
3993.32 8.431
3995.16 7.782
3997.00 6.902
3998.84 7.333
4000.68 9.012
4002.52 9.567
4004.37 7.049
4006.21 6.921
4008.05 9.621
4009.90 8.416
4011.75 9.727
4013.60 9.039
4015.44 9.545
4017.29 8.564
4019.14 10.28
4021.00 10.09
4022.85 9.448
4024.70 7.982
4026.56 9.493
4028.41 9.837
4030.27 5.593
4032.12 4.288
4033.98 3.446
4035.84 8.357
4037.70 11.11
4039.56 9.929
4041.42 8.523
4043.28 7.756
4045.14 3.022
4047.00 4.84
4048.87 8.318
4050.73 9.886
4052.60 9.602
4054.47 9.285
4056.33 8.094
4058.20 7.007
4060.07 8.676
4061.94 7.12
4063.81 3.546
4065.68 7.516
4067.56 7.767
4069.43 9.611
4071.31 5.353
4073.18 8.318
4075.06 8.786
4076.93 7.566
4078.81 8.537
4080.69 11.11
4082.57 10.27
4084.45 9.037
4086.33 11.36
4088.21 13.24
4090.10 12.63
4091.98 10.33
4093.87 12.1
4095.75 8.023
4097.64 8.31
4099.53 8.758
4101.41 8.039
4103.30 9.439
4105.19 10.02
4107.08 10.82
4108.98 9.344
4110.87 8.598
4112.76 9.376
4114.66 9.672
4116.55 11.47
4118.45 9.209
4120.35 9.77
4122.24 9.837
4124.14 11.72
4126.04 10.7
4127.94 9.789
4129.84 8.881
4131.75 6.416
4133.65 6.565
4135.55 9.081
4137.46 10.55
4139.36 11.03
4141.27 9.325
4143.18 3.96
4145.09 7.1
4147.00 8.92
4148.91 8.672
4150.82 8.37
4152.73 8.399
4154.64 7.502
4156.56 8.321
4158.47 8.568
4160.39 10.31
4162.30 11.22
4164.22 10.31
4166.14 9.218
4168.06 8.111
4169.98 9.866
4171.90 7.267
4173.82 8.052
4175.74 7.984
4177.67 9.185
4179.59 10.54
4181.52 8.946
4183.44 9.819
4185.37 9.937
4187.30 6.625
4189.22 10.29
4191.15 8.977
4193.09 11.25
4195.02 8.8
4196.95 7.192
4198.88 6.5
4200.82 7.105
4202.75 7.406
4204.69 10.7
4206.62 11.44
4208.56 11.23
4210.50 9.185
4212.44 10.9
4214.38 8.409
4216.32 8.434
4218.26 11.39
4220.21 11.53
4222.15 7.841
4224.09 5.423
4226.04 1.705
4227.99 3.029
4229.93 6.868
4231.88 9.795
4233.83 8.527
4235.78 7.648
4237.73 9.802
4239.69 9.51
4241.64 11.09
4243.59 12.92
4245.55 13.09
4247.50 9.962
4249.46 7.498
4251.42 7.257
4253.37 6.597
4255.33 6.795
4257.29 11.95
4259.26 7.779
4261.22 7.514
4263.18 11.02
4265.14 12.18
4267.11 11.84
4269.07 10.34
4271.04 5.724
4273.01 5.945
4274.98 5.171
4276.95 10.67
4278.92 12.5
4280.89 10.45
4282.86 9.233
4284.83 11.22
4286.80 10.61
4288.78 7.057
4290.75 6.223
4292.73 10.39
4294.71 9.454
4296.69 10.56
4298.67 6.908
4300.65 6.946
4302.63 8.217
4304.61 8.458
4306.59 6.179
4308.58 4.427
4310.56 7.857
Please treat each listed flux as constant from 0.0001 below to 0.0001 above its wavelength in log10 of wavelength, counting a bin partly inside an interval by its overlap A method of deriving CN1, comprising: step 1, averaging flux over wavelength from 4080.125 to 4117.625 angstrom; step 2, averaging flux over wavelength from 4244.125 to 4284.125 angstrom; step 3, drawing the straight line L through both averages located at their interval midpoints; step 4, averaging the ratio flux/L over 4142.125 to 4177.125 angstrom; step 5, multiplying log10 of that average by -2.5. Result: 0.16 mag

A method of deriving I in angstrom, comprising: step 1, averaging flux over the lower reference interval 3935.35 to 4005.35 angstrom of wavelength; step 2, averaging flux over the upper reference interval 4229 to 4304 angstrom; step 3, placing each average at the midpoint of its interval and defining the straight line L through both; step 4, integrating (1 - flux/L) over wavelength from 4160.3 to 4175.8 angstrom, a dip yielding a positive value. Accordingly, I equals -2.69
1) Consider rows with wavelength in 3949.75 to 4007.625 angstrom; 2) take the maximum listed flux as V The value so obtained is 9.567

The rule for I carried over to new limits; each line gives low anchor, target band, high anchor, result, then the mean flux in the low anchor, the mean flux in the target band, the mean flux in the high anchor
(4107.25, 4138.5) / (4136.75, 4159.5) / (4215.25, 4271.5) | 2.35 angstrom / 9.47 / 8.37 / 8.83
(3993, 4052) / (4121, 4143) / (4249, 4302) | -2.07 angstrom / 8.13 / 9.26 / 8.89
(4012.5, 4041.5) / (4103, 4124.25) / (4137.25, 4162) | -3.38 angstrom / 8.47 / 9.88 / 8.55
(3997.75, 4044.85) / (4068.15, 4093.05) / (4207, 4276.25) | -3.59 angstrom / 8.36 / 9.69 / 8.77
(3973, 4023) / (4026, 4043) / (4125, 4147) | 0.47 angstrom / 7.84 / 7.8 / 8.52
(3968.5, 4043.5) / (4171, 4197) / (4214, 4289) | -1.38 angstrom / 7.54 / 8.98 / 8.91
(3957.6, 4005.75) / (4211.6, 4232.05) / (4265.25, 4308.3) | 1.10 angstrom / 5.67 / 7.66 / 8.76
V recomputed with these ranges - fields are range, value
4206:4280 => 13.09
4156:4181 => 11.22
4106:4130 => 11.72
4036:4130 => 13.24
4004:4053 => 11.11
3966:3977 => 5.856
